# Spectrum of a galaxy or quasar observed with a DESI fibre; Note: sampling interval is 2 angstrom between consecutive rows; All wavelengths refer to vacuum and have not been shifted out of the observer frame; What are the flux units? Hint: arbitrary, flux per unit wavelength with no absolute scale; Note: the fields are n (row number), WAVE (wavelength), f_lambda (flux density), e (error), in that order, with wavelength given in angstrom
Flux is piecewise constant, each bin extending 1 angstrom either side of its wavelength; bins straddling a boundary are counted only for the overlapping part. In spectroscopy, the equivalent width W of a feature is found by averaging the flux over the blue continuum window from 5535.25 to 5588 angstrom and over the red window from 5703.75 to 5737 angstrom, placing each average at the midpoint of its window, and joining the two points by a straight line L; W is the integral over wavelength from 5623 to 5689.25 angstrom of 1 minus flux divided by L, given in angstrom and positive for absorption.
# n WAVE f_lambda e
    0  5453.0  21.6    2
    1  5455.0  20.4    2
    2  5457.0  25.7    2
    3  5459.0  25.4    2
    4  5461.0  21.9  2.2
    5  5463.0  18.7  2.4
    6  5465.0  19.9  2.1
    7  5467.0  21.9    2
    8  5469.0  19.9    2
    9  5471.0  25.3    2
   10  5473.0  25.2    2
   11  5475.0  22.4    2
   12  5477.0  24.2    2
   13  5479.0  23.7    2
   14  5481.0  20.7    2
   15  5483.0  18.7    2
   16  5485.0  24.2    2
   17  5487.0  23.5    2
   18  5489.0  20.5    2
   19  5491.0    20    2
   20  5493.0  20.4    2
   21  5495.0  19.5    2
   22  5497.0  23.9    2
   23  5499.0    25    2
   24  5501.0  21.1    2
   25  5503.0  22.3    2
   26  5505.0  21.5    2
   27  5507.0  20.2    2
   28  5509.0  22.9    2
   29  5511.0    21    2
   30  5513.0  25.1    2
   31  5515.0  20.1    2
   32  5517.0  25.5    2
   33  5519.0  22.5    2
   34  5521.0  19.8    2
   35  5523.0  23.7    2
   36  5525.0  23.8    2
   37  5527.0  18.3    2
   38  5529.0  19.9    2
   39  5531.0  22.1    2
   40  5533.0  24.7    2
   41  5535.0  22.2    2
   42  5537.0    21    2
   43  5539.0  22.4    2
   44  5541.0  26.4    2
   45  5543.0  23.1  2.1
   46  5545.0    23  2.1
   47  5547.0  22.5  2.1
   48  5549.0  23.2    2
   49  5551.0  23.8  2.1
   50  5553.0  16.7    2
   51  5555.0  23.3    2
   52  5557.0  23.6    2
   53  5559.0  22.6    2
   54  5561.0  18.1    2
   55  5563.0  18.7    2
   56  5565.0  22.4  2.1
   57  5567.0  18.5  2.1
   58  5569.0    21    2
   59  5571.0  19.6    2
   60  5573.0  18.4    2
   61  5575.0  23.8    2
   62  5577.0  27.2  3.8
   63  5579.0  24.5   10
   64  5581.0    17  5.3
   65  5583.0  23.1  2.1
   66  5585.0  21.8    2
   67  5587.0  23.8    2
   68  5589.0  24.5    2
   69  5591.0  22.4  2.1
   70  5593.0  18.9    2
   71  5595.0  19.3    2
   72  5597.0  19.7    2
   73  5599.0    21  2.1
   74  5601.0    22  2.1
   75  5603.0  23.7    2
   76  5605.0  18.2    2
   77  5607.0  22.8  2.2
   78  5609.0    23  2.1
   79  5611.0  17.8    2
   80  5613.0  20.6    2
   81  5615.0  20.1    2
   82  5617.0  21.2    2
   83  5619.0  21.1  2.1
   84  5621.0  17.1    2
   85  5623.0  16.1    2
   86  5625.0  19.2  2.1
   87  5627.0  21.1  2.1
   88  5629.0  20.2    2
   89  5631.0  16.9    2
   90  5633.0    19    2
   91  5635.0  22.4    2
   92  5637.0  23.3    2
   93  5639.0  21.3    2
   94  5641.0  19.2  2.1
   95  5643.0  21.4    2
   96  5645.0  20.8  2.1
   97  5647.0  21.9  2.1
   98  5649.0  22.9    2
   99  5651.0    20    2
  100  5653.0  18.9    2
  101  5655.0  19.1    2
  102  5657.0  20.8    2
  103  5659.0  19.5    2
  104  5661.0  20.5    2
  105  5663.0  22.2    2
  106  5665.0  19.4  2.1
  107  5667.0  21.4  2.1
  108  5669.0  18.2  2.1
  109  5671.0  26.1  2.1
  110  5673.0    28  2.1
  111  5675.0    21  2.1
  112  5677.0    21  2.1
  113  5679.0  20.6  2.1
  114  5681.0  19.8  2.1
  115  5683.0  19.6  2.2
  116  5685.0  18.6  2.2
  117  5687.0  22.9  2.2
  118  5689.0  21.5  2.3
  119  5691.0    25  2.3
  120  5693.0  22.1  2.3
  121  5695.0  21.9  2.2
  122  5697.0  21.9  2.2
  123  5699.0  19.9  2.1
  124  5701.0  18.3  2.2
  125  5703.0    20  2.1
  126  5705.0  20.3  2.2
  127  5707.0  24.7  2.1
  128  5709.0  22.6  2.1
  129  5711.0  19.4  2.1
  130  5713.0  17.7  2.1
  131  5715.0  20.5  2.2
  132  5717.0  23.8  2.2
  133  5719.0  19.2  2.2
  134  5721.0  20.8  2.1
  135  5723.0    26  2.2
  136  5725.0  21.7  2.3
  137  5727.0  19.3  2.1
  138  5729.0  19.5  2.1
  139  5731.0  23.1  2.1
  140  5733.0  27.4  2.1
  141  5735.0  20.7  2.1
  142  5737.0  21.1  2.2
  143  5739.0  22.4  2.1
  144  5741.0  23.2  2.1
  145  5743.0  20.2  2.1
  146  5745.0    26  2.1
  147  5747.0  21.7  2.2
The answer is 2.9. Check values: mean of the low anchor 21.9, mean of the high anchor 21.6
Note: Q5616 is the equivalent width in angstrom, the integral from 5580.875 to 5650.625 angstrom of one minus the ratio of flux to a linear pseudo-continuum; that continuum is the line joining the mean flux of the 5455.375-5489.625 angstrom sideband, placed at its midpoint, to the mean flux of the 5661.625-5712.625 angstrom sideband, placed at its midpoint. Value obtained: 3.2 angstrom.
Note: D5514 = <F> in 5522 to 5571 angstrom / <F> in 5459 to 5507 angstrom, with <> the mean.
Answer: 1.0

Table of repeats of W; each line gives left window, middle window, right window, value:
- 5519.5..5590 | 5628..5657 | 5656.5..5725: 1.4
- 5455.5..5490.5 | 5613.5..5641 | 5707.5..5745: 2.6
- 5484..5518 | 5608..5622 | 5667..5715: 1.0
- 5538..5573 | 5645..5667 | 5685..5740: 1.0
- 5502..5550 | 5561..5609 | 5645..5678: 1.2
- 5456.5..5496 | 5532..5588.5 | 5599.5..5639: -2.7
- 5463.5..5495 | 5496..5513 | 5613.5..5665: -0.6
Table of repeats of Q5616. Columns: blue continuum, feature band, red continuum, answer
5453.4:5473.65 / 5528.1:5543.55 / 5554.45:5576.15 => -1.02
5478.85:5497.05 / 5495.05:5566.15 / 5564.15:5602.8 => -2.43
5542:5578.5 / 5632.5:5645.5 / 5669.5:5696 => 0.47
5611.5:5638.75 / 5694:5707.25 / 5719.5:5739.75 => 0.44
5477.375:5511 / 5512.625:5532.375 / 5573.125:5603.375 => -0.16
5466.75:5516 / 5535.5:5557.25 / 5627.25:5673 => -0.90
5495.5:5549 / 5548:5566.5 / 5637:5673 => 0.66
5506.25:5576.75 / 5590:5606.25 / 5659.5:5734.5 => 0.79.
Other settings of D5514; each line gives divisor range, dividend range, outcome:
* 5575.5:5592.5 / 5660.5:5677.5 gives 0.96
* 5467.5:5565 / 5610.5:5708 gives 0.94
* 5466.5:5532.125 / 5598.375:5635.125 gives 0.91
